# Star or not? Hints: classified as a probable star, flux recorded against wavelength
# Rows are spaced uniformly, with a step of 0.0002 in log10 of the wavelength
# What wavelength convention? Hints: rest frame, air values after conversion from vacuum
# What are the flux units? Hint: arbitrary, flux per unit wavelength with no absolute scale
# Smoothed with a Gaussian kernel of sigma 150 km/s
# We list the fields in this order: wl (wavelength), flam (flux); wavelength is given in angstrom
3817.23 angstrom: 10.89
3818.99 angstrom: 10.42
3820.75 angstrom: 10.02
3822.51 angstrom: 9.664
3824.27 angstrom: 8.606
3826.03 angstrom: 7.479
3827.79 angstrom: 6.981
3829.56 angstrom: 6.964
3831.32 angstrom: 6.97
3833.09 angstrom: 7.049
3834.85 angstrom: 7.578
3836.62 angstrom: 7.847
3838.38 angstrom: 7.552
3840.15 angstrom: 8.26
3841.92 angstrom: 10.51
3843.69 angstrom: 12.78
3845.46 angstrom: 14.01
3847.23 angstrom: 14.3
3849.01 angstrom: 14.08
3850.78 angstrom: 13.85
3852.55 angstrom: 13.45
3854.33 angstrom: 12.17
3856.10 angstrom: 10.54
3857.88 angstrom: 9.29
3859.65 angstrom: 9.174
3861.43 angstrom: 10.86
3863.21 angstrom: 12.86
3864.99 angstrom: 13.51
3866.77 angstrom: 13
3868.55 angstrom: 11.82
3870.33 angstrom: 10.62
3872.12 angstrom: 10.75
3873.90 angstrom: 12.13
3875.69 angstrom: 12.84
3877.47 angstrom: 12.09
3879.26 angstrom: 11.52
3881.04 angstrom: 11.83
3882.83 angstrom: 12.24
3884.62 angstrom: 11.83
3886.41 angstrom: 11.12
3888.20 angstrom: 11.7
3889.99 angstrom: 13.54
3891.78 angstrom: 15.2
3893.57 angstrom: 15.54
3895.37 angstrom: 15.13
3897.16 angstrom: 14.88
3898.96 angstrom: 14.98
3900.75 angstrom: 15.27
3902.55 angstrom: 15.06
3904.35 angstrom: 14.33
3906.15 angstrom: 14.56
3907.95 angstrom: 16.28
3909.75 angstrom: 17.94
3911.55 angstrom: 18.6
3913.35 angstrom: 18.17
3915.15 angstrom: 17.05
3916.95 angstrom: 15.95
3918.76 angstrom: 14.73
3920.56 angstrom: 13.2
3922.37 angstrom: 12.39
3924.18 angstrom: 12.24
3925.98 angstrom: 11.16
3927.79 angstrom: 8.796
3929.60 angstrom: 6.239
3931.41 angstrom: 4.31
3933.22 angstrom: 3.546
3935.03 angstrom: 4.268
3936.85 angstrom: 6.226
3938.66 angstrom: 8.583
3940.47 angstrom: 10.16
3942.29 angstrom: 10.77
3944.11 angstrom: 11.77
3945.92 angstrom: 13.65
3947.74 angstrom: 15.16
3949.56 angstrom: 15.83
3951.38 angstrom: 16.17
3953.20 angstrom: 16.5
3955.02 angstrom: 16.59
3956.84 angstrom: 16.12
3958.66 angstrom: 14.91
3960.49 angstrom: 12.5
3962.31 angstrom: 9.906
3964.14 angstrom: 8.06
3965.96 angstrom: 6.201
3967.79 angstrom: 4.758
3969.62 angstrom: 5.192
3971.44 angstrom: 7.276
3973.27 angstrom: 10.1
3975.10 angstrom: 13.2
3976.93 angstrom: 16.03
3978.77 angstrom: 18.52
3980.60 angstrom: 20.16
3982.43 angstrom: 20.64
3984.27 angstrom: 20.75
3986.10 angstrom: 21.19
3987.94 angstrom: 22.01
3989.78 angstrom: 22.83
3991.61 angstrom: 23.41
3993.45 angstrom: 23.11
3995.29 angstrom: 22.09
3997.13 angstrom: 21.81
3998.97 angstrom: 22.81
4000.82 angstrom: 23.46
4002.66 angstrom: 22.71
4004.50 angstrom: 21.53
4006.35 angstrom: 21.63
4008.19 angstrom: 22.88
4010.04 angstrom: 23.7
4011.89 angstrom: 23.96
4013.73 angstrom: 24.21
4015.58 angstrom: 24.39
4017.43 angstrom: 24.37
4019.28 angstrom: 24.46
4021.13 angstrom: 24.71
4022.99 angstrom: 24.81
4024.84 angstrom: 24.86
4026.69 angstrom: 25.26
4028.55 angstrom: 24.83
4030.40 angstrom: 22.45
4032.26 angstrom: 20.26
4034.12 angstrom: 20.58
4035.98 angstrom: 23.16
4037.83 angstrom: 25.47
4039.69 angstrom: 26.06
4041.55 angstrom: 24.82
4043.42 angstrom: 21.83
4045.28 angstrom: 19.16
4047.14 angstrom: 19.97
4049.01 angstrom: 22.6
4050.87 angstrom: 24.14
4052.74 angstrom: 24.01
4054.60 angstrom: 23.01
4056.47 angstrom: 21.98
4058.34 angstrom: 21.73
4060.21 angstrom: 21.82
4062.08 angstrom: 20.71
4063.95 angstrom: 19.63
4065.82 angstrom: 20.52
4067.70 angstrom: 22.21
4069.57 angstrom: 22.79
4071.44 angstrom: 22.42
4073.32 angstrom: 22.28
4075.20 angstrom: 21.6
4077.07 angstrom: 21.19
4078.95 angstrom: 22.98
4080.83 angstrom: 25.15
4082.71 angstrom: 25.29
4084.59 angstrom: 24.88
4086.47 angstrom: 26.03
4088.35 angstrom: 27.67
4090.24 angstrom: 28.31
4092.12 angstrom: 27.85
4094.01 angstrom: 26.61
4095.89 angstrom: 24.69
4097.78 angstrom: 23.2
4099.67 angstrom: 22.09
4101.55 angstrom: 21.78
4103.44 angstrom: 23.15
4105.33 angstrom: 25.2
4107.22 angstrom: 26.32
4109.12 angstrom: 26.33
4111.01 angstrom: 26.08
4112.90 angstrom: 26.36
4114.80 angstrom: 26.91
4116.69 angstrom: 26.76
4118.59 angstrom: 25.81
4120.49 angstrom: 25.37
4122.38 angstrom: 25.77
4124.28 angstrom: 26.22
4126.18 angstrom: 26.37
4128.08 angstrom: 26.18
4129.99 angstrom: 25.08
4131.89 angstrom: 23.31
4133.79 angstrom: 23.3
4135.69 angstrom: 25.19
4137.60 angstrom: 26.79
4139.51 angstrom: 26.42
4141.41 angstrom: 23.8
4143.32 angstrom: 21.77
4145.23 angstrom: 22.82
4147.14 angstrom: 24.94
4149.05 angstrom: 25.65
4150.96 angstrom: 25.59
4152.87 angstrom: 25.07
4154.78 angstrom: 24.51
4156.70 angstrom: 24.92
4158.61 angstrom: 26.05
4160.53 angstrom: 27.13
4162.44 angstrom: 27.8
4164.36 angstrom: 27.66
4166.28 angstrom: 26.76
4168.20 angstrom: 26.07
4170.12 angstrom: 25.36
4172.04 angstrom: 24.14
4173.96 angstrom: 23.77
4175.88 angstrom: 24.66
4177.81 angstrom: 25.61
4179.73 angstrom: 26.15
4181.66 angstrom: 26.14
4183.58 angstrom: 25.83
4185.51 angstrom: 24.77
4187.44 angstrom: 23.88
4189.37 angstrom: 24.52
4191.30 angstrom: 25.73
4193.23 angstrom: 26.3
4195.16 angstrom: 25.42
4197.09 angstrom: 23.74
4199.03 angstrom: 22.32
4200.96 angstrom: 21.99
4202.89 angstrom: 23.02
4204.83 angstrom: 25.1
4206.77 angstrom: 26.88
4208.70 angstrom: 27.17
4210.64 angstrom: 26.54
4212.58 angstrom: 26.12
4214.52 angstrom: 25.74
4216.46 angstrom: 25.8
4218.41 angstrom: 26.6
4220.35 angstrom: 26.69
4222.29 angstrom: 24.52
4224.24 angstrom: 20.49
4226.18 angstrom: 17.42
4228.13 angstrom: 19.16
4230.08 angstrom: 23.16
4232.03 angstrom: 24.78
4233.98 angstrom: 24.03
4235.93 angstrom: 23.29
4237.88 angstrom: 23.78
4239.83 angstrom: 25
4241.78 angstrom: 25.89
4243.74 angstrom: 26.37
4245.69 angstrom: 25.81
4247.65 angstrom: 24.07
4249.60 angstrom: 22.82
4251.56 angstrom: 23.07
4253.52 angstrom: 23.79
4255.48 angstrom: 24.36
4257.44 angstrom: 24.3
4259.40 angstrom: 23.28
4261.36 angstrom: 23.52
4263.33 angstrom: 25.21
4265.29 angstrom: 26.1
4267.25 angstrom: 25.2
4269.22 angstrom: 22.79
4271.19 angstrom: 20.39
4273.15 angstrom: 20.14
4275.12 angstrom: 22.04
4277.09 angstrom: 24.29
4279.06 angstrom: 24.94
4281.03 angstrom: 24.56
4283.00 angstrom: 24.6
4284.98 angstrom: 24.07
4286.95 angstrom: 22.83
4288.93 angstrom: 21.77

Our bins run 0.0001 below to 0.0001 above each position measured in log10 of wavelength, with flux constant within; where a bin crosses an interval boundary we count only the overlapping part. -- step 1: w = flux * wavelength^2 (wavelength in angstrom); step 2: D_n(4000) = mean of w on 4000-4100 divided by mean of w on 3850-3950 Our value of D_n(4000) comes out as 2.0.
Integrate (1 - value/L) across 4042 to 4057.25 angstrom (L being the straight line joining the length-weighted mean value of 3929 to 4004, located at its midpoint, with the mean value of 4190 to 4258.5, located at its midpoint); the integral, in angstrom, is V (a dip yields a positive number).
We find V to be -3.9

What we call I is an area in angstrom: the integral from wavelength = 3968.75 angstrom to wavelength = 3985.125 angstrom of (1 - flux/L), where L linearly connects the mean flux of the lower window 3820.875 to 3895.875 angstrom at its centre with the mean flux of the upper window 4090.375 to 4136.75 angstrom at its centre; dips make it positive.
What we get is 2.9 angstrom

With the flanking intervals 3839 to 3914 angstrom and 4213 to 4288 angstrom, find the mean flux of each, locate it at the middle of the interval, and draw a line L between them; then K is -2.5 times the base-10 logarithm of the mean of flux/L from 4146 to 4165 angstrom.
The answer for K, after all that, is -0.22 mag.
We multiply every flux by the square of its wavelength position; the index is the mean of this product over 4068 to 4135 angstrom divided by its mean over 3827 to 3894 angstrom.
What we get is 2.49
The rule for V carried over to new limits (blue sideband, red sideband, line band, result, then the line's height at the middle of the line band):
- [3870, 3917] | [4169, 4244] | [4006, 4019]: -4.0 angstrom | 18.1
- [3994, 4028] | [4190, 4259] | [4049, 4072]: 1.6 angstrom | 23.7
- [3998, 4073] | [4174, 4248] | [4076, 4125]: -3.7 angstrom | 23.5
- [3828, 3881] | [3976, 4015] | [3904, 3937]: 7.5 angstrom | 16.1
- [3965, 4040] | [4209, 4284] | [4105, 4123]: -3.3 angstrom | 22.1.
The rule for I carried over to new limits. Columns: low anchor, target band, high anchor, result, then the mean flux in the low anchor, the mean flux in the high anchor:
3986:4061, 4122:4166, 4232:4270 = -2.9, 23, 24.4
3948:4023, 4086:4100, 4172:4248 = -3.0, 18.3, 24.6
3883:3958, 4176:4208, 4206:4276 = -3.6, 13.1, 24.1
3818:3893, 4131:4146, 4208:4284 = -2.8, 11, 24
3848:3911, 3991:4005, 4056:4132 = -2.4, 13.1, 24.3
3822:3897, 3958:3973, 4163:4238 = 6.6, 11.2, 24.7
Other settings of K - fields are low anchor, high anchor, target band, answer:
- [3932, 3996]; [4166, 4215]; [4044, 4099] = -0.21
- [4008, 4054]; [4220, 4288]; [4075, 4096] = -0.08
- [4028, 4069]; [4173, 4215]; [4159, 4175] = -0.07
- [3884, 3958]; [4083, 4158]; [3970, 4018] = -0.16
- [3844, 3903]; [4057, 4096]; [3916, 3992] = 0.32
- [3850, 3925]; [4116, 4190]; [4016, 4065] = -0.14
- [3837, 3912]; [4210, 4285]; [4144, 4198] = -0.17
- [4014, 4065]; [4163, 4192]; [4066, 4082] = 0.05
